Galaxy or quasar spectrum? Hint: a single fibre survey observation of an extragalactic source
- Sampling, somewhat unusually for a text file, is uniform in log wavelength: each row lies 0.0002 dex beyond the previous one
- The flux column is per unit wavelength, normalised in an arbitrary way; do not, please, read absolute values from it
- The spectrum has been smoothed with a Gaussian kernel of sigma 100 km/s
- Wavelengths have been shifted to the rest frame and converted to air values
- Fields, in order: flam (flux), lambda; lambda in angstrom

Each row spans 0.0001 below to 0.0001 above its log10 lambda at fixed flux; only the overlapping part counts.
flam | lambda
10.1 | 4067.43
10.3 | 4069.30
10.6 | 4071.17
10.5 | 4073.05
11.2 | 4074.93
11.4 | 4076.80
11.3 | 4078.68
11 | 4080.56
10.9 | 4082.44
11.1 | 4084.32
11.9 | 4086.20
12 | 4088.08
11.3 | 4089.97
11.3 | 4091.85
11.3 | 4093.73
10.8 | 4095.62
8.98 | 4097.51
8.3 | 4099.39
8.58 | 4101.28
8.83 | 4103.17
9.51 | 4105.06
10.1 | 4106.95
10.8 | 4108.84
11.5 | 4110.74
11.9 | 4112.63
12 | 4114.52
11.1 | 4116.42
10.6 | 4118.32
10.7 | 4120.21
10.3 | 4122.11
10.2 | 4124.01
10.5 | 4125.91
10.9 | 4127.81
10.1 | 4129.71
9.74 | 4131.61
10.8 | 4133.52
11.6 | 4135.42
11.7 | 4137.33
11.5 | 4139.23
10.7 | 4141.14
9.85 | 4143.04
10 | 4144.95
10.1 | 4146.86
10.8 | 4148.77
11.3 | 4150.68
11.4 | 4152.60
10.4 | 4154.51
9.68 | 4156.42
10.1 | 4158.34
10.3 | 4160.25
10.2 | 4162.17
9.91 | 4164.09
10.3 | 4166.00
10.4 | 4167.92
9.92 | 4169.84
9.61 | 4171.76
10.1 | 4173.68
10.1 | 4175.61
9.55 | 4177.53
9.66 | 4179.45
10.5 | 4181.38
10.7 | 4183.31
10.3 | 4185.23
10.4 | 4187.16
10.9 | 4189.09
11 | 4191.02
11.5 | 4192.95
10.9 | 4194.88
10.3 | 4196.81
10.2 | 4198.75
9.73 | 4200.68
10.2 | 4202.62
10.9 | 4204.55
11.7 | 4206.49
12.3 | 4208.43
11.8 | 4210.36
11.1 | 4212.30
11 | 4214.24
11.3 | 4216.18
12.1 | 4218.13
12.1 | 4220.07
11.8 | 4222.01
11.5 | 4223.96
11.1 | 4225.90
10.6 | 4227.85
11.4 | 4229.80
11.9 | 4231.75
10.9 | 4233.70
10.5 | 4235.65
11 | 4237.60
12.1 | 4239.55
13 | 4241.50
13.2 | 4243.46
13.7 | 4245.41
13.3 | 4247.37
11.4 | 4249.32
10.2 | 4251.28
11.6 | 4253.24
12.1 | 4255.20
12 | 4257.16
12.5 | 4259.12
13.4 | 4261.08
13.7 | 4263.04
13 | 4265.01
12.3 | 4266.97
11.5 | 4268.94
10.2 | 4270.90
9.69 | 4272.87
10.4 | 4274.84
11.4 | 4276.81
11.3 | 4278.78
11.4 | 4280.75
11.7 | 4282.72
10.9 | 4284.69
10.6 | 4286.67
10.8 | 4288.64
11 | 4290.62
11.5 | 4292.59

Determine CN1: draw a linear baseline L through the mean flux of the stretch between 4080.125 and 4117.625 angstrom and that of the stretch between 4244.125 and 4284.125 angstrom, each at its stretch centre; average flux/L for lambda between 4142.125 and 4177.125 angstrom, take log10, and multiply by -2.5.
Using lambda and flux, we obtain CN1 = 0.087 mag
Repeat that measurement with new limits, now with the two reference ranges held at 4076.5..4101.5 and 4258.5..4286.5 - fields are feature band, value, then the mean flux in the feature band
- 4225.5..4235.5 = 0.030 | 11.1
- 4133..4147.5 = 0.021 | 10.8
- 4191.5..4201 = 0.066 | 10.6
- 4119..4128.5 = 0.042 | 10.5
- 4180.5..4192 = 0.058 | 10.6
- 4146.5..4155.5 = 0.022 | 10.8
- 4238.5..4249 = -0.129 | 12.9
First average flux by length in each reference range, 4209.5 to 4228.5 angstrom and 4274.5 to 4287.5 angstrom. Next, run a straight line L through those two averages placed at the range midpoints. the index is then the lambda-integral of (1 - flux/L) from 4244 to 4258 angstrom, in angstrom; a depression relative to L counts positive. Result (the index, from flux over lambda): -1.0 angstrom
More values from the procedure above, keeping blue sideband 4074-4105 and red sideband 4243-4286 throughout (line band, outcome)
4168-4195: 2.2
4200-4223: 0.2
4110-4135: 0.1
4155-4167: 1.1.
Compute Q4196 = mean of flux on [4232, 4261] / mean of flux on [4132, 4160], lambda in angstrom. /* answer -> 1.1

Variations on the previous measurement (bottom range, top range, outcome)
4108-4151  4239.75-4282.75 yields 1.11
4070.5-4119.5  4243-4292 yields 1.09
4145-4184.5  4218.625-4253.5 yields 1.15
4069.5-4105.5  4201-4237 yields 1.07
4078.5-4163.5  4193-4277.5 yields 1.09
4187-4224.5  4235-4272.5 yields 1.09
